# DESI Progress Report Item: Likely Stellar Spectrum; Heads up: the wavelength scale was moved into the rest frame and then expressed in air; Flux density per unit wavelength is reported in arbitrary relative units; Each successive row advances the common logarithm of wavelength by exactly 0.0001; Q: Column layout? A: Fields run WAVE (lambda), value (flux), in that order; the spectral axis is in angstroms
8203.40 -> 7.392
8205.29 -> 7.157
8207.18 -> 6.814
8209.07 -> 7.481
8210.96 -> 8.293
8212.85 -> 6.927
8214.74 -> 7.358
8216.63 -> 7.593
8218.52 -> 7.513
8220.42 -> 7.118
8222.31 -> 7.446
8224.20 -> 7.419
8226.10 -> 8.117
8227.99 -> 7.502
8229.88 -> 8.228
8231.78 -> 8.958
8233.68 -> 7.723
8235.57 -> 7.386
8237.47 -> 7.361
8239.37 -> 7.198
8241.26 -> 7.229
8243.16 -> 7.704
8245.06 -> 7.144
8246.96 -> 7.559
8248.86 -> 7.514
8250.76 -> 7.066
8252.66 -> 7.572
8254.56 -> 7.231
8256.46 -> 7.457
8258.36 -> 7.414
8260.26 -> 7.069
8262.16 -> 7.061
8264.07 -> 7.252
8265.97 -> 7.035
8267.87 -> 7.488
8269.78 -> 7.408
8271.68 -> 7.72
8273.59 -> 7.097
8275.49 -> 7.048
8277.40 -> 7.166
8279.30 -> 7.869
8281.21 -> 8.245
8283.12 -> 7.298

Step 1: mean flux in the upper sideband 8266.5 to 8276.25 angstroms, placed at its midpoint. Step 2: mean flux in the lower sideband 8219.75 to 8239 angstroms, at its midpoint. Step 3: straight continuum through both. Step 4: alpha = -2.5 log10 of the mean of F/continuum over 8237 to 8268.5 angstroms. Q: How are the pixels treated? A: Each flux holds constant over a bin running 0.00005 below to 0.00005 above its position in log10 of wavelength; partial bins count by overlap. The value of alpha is 0.029 mag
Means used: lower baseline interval 7.72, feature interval 7.31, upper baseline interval 7.35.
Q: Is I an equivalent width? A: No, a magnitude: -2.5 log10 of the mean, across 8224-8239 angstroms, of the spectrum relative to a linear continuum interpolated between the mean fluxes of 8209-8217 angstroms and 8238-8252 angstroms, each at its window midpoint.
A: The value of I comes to -0.06 mag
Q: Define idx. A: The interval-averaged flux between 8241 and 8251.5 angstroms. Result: 7.38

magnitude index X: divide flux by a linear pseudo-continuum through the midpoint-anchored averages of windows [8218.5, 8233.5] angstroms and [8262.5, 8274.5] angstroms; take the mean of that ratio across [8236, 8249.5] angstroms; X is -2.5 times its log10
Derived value 0.033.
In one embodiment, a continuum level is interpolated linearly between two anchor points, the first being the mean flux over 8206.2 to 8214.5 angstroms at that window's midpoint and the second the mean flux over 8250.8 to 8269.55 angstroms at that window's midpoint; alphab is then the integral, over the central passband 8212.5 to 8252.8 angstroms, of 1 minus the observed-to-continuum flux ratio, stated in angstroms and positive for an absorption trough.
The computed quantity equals -1.1 angstroms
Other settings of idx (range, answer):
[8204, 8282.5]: 7.46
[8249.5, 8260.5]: 7.33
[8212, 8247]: 7.55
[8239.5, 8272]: 7.34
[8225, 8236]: 8.01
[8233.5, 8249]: 7.41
